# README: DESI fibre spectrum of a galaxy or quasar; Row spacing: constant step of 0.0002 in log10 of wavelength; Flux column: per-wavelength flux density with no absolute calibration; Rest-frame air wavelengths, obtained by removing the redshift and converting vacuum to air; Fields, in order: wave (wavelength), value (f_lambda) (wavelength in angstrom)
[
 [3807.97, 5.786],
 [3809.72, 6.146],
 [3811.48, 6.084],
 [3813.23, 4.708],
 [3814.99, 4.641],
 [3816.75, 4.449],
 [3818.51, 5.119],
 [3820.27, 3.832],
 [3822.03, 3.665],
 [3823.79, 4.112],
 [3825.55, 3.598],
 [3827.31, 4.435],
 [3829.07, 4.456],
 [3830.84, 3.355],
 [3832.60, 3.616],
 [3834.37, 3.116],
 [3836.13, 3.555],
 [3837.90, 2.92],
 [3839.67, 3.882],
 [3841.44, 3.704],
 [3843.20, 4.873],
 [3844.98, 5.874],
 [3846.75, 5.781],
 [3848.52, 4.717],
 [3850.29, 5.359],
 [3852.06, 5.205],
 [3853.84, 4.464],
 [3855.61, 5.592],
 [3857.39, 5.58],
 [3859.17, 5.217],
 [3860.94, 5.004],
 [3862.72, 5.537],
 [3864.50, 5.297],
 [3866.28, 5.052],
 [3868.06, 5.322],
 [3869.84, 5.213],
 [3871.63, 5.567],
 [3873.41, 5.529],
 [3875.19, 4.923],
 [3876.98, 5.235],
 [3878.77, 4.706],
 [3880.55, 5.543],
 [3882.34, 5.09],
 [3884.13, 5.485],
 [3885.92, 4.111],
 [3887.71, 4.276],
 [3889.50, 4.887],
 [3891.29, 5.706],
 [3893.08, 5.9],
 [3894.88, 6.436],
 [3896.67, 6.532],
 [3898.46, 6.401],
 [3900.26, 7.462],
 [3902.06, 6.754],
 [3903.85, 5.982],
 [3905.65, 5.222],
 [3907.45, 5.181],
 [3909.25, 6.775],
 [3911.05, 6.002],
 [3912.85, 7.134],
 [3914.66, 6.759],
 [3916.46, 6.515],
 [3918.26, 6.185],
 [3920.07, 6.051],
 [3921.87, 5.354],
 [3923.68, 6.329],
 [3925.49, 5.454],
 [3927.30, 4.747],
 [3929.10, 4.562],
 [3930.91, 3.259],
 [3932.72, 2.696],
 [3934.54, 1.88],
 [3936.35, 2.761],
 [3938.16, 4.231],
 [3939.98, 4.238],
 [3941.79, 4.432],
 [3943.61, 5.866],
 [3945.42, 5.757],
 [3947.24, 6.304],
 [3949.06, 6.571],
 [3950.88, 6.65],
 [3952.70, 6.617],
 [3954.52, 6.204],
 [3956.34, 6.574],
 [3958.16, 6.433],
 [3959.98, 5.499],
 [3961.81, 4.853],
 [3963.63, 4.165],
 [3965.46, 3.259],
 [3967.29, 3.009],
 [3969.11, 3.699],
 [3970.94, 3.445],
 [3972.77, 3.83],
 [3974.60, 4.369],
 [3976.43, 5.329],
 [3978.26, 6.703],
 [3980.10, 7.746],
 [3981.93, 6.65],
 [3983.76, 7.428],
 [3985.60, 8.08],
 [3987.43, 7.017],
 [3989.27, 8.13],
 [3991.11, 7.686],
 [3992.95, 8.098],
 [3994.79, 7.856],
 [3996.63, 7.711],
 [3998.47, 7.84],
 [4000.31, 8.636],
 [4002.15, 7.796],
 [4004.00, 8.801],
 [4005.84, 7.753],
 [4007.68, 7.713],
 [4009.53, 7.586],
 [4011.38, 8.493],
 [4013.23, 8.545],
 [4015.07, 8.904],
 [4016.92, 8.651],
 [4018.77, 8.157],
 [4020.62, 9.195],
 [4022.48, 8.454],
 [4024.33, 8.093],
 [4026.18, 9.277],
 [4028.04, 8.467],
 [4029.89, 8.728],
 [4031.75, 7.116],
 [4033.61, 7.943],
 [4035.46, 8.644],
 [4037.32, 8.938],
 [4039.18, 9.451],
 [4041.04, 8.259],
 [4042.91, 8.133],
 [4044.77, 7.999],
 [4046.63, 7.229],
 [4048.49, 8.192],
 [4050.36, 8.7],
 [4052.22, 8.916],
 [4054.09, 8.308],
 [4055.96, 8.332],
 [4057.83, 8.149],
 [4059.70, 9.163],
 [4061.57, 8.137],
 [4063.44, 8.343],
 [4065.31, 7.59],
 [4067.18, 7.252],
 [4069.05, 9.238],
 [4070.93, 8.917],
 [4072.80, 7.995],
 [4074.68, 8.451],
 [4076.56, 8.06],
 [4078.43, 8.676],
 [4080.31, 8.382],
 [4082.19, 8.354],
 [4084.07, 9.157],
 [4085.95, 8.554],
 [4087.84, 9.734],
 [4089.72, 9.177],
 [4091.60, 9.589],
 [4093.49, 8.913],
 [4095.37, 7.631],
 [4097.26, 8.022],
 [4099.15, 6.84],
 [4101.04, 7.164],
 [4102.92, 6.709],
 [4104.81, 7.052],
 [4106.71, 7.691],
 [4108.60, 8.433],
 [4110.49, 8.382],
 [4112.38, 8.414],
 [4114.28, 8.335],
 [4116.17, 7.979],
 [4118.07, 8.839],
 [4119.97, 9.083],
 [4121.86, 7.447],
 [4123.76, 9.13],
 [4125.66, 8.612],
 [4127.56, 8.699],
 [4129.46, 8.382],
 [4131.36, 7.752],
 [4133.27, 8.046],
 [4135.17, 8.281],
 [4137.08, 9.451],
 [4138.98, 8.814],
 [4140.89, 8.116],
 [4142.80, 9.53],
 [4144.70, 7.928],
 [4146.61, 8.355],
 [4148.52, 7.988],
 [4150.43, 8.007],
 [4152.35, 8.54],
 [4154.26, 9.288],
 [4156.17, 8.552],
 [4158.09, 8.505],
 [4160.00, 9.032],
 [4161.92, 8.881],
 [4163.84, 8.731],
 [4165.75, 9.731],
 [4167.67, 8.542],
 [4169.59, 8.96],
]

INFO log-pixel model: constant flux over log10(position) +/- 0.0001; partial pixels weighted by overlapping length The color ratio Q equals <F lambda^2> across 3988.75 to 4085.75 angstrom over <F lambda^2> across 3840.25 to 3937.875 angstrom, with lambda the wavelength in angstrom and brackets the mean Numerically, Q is 1.7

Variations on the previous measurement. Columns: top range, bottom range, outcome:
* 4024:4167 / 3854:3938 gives 1.74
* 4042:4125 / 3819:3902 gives 1.87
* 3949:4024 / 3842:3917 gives 1.30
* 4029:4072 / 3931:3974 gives 1.86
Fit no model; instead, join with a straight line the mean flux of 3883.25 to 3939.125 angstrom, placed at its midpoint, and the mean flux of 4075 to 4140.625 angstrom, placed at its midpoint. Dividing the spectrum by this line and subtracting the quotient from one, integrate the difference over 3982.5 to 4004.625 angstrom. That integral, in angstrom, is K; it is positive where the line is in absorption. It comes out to -4.2 angstrom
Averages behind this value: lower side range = 5.38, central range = 7.89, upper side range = 8.34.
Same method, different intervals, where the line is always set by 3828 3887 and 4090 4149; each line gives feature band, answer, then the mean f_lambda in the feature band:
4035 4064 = -4.3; 8.43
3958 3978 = 6.1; 4.35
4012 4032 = -4.5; 8.56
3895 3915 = -3.4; 6.37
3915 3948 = 5.3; 4.84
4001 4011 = -1.8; 7.98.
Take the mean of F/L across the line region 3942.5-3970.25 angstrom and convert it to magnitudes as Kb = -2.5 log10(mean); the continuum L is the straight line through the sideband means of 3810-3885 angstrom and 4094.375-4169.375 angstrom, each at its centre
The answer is 0.13 mag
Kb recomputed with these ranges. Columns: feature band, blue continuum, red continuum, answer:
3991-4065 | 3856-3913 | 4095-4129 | -0.17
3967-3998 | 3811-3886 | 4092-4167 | 0.02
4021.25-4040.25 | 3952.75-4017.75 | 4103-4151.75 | -0.18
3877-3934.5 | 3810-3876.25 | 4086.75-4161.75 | -0.01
